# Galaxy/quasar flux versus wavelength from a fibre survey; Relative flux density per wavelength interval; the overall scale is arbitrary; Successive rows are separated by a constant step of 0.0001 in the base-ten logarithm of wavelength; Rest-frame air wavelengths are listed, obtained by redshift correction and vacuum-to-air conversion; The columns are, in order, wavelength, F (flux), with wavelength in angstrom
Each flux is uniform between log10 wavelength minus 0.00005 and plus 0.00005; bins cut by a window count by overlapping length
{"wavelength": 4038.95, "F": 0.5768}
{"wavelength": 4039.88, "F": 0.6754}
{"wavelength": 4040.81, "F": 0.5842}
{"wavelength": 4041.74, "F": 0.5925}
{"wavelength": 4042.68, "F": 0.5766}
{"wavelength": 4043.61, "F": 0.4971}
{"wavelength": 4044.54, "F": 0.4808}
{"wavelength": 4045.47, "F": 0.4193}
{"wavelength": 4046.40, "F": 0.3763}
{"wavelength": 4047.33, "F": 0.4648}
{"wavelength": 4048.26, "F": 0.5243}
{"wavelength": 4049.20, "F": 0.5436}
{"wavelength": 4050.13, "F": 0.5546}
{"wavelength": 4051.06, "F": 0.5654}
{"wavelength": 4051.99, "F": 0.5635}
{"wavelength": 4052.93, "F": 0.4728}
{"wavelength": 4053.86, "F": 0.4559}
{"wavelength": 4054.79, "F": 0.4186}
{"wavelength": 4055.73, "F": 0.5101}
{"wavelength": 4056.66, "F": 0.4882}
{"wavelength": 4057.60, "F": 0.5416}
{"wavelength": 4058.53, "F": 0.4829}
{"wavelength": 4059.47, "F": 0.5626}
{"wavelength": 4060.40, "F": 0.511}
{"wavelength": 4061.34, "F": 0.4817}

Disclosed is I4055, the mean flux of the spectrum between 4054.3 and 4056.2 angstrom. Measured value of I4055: 0.465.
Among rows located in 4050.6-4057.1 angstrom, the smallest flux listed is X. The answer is 0.4186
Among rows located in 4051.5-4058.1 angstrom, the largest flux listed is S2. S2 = 0.5635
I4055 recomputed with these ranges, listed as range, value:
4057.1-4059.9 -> 0.527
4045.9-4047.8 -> 0.422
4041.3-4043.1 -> 0.582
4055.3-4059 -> 0.506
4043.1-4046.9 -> 0.446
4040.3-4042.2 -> 0.591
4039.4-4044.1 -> 0.584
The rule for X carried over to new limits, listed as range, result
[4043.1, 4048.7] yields 0.3763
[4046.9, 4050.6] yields 0.4648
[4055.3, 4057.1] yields 0.4882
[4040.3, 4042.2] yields 0.5842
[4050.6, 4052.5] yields 0.5635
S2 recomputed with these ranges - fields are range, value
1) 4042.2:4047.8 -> 0.5766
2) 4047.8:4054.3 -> 0.5654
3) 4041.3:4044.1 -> 0.5925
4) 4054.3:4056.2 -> 0.5101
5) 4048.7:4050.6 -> 0.5546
